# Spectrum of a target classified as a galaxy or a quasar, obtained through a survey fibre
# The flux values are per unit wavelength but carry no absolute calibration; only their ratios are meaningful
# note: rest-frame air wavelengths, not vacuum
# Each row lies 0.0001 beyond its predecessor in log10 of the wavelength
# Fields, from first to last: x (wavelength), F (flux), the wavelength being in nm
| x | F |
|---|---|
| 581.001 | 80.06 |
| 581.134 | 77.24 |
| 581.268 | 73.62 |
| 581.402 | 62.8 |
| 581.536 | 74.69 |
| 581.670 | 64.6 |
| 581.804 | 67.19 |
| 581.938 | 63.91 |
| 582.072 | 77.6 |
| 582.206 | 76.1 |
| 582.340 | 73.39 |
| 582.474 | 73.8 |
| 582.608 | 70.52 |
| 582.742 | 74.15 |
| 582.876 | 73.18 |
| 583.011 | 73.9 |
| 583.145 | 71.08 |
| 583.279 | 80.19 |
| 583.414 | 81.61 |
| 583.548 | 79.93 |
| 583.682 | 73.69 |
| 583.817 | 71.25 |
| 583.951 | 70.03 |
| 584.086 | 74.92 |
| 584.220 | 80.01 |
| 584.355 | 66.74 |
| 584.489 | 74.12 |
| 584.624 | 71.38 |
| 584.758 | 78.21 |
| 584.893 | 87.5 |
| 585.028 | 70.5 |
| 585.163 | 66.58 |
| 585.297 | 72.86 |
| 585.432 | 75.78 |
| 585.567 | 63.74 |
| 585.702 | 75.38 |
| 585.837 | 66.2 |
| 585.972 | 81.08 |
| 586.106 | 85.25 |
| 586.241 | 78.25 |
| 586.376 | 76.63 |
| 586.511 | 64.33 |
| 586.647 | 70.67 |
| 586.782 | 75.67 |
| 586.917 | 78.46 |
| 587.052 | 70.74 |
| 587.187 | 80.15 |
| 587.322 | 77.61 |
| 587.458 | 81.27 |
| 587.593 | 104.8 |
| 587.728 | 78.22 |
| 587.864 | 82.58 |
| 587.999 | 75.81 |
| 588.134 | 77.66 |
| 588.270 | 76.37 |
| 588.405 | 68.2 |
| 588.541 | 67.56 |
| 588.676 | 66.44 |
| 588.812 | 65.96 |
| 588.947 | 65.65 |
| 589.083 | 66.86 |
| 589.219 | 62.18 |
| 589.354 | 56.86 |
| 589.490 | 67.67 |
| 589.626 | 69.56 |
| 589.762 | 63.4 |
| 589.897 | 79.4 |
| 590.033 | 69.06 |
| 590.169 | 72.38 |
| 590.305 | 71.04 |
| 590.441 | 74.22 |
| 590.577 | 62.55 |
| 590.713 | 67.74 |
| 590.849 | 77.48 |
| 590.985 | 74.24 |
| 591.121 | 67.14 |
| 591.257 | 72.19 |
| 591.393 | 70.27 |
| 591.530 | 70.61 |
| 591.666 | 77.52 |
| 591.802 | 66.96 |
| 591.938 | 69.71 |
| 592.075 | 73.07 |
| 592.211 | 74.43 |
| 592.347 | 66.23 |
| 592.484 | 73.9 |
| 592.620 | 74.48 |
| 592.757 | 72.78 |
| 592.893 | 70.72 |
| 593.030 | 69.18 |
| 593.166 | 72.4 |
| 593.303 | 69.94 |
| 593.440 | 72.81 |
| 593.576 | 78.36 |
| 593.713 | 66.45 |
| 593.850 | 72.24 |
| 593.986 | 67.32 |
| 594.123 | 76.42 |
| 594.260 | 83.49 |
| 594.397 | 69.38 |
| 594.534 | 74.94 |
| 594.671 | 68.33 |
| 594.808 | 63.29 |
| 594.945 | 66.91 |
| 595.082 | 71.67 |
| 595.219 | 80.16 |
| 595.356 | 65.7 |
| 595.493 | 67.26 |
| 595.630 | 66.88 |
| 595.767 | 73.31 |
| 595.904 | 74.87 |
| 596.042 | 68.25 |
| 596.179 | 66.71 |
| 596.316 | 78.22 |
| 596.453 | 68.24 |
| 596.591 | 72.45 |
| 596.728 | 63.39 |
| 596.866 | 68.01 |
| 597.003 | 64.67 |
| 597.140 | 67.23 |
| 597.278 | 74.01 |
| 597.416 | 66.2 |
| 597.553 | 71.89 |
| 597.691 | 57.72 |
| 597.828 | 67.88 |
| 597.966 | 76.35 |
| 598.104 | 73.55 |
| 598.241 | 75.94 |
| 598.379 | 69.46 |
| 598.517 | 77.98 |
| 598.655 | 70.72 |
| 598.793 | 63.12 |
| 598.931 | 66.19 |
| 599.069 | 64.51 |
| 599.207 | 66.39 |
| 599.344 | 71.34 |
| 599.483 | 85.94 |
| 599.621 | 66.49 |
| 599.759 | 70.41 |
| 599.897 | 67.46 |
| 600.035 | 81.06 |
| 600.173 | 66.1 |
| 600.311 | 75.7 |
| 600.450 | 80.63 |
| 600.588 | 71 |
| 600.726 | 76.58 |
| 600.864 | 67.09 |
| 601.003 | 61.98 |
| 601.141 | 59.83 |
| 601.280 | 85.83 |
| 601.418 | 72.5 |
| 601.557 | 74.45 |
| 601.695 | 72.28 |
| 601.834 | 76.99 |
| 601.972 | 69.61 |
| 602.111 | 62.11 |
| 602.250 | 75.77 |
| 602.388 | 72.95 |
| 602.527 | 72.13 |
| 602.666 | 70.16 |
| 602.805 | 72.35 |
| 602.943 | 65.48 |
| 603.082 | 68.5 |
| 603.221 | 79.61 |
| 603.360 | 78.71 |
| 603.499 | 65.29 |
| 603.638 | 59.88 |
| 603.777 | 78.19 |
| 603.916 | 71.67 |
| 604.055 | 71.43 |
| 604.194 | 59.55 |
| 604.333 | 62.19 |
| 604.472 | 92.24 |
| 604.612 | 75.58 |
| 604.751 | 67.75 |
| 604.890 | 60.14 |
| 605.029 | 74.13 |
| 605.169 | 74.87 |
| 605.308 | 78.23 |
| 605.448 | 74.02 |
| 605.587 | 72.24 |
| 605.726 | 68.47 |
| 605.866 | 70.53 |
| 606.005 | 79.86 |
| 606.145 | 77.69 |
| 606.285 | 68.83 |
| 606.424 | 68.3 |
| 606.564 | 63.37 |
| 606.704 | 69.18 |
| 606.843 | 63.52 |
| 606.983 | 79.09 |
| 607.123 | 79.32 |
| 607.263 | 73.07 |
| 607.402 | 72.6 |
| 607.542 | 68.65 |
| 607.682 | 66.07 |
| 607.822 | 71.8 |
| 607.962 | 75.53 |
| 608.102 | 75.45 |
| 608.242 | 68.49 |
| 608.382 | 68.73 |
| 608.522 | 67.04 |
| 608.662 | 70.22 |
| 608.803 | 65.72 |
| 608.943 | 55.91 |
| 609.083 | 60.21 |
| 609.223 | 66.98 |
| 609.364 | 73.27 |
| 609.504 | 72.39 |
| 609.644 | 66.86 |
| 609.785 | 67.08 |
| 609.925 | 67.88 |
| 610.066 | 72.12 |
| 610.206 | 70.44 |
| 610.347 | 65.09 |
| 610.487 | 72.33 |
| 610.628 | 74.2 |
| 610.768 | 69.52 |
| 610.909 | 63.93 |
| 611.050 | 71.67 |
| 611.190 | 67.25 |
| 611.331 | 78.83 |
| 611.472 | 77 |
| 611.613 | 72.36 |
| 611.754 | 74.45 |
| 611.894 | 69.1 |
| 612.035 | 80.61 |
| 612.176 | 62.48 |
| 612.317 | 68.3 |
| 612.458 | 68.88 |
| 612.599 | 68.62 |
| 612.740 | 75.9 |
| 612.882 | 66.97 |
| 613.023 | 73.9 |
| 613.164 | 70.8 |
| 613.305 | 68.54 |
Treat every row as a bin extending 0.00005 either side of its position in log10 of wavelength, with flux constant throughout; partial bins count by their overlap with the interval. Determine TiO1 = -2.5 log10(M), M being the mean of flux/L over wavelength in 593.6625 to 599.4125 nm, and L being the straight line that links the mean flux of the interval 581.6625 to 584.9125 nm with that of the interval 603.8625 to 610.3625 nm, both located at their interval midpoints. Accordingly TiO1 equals 0.030 mag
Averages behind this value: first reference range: 73.9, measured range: 70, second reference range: 70.3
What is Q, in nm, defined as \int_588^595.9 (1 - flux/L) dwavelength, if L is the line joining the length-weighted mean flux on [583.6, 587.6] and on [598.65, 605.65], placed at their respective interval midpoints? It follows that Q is 0.33 nm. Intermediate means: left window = 75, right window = 71.4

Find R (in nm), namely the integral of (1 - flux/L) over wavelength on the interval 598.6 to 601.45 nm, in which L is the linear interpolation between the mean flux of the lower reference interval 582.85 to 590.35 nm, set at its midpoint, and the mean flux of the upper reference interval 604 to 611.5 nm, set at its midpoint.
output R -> 0.03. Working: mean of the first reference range 73.7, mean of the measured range 71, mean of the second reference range 70.5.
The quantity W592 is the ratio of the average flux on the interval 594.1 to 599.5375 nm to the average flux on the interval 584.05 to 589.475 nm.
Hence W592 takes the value 0.95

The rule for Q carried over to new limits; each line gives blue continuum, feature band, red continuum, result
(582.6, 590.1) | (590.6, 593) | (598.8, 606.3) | 0.05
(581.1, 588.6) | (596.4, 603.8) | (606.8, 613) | 0.12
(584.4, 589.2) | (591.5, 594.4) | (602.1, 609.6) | 0.04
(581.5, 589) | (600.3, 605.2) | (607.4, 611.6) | -0.05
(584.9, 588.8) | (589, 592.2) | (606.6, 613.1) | 0.21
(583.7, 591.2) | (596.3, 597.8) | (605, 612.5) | 0.08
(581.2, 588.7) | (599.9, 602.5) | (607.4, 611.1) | -0.06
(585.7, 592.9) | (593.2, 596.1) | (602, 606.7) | 0.03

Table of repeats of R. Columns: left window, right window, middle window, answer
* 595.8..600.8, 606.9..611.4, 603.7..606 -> -0.06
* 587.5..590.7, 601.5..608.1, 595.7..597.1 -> 0.04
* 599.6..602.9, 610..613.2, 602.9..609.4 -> 0.08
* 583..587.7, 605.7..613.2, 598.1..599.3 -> 0.05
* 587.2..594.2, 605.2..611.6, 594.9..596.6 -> 0.02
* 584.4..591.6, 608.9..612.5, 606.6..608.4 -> -0.04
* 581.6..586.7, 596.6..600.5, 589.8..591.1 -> 0.01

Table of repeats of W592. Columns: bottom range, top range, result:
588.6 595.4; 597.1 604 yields 1.01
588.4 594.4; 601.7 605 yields 1.01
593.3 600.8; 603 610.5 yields 0.99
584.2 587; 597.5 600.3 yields 0.95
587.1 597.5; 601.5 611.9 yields 0.99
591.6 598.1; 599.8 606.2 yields 1.02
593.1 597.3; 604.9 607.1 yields 1.02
